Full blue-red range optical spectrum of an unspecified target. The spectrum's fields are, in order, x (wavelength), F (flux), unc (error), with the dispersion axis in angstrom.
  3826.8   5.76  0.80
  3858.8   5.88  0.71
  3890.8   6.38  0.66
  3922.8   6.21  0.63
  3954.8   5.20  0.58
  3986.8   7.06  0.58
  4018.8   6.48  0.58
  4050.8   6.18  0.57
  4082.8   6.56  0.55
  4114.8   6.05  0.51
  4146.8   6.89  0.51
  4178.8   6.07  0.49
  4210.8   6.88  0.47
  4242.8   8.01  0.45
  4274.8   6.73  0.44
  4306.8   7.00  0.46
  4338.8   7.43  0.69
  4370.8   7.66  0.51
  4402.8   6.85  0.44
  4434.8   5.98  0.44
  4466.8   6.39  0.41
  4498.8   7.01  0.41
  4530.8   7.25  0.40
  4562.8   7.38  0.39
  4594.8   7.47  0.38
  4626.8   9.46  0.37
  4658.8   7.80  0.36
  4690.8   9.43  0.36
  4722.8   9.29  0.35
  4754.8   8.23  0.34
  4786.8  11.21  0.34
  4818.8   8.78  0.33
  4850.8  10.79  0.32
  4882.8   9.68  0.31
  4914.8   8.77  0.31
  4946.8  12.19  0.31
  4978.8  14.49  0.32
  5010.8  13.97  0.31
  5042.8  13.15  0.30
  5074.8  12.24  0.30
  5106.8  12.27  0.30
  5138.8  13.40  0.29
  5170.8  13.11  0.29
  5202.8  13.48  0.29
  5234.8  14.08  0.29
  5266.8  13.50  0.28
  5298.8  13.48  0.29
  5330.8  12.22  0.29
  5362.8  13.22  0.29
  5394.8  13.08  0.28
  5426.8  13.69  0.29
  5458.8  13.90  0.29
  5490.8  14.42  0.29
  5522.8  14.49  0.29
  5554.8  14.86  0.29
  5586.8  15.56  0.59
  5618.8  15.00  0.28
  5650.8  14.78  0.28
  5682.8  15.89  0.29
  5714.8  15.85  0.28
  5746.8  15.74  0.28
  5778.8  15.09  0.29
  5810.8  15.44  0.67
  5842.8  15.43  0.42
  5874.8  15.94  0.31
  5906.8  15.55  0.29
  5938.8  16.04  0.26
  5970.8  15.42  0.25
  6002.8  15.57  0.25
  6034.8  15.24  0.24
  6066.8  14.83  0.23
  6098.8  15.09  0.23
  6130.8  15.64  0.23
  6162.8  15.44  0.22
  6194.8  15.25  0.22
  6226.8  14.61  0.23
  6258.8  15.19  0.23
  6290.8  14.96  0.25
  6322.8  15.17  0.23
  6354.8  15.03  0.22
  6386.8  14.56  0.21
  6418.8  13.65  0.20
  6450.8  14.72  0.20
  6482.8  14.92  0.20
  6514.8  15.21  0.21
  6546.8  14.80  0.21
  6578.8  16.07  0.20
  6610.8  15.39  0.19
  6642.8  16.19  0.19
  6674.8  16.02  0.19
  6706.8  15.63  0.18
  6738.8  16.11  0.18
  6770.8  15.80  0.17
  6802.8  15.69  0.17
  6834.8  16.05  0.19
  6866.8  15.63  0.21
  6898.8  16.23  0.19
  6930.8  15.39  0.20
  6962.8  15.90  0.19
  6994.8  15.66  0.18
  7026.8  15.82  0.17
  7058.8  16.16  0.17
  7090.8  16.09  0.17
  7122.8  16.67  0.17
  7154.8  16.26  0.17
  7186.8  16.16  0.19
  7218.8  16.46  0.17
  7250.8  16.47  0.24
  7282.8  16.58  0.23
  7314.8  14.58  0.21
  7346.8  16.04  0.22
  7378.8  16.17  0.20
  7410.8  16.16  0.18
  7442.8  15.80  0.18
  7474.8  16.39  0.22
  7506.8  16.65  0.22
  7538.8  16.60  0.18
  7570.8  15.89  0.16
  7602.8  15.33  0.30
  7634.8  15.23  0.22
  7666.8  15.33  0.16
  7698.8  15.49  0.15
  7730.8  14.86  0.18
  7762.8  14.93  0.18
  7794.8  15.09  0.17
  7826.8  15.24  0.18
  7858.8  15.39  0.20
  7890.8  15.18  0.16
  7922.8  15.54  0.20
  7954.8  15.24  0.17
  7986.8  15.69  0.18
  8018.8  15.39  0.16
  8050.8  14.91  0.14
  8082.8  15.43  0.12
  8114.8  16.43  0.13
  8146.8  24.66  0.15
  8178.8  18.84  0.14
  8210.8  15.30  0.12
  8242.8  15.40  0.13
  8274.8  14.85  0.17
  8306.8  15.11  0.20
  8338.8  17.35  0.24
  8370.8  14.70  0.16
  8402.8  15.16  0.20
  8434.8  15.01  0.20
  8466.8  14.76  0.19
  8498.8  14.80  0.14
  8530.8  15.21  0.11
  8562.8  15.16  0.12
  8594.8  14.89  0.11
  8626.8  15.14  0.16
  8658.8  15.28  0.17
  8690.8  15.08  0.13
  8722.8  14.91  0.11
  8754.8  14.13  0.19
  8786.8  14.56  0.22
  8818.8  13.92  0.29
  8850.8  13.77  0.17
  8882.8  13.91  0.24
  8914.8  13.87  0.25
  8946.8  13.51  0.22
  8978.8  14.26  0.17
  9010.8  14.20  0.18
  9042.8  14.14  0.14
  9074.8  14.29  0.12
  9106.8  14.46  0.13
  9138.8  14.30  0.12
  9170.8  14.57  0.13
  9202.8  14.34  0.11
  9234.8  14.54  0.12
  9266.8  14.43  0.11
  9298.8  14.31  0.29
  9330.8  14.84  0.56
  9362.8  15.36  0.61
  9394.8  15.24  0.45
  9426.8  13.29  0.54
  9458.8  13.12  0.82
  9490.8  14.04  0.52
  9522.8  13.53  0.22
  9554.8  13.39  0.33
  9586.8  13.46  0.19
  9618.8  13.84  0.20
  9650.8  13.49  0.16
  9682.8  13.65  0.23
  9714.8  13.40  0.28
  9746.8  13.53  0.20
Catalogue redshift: 0.24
